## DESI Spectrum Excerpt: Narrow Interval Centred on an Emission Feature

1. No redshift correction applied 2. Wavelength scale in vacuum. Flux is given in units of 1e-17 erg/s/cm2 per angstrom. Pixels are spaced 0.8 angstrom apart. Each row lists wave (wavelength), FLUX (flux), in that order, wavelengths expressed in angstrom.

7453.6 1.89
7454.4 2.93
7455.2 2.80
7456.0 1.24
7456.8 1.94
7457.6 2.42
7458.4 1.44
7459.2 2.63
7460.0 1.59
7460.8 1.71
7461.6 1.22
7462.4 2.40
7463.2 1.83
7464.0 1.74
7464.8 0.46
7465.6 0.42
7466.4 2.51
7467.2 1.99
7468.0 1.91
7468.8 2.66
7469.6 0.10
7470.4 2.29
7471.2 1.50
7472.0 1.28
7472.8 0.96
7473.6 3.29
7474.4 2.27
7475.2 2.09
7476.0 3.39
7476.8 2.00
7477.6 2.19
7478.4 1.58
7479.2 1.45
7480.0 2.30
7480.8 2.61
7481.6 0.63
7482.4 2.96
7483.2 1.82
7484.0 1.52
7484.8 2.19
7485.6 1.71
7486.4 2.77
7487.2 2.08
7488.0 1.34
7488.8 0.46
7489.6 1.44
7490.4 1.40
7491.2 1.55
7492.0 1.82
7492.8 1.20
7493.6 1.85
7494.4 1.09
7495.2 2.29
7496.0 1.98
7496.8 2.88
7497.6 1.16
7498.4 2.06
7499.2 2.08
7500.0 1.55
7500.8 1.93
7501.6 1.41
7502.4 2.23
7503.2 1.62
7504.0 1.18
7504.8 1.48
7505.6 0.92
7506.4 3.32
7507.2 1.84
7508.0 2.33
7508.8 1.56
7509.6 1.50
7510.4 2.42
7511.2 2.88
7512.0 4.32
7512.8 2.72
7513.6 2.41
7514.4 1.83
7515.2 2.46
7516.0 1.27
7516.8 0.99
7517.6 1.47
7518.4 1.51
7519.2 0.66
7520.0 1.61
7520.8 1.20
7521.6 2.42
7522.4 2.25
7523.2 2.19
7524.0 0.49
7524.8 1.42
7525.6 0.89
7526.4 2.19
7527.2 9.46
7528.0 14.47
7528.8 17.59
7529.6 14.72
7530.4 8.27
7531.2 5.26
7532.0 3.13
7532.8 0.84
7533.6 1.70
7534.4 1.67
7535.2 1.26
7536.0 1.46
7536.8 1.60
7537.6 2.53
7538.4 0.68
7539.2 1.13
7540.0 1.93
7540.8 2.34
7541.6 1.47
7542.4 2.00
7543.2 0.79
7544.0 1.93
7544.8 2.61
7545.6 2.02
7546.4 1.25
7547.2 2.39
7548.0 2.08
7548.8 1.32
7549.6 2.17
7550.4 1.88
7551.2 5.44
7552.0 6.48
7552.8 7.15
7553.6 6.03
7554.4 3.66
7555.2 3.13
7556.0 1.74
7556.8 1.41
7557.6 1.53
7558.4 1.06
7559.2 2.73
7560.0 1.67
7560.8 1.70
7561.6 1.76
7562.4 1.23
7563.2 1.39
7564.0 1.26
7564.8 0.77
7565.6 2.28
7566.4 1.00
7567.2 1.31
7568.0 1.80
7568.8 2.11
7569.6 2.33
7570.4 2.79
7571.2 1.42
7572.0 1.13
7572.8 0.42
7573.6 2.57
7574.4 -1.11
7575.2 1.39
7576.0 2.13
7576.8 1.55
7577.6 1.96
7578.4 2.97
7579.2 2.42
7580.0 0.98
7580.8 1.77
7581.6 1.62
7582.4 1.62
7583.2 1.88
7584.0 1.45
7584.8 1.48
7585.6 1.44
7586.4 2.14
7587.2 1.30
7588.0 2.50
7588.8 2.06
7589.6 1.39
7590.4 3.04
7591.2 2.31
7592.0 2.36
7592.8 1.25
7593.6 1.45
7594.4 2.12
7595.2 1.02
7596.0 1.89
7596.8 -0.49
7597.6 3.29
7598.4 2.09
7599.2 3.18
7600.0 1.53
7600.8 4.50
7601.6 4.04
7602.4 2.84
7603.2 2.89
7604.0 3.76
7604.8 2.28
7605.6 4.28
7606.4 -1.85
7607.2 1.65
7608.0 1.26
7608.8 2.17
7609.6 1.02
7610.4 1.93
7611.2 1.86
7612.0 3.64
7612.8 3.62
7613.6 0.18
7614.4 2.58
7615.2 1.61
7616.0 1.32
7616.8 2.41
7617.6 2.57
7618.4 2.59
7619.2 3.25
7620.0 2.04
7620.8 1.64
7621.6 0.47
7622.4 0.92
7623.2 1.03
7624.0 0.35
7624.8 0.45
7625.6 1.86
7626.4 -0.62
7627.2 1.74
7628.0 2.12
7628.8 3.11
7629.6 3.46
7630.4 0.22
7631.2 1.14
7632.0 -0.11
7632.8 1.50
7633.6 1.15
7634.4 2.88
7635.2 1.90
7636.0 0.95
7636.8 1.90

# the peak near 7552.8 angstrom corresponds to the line [N II] 6583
